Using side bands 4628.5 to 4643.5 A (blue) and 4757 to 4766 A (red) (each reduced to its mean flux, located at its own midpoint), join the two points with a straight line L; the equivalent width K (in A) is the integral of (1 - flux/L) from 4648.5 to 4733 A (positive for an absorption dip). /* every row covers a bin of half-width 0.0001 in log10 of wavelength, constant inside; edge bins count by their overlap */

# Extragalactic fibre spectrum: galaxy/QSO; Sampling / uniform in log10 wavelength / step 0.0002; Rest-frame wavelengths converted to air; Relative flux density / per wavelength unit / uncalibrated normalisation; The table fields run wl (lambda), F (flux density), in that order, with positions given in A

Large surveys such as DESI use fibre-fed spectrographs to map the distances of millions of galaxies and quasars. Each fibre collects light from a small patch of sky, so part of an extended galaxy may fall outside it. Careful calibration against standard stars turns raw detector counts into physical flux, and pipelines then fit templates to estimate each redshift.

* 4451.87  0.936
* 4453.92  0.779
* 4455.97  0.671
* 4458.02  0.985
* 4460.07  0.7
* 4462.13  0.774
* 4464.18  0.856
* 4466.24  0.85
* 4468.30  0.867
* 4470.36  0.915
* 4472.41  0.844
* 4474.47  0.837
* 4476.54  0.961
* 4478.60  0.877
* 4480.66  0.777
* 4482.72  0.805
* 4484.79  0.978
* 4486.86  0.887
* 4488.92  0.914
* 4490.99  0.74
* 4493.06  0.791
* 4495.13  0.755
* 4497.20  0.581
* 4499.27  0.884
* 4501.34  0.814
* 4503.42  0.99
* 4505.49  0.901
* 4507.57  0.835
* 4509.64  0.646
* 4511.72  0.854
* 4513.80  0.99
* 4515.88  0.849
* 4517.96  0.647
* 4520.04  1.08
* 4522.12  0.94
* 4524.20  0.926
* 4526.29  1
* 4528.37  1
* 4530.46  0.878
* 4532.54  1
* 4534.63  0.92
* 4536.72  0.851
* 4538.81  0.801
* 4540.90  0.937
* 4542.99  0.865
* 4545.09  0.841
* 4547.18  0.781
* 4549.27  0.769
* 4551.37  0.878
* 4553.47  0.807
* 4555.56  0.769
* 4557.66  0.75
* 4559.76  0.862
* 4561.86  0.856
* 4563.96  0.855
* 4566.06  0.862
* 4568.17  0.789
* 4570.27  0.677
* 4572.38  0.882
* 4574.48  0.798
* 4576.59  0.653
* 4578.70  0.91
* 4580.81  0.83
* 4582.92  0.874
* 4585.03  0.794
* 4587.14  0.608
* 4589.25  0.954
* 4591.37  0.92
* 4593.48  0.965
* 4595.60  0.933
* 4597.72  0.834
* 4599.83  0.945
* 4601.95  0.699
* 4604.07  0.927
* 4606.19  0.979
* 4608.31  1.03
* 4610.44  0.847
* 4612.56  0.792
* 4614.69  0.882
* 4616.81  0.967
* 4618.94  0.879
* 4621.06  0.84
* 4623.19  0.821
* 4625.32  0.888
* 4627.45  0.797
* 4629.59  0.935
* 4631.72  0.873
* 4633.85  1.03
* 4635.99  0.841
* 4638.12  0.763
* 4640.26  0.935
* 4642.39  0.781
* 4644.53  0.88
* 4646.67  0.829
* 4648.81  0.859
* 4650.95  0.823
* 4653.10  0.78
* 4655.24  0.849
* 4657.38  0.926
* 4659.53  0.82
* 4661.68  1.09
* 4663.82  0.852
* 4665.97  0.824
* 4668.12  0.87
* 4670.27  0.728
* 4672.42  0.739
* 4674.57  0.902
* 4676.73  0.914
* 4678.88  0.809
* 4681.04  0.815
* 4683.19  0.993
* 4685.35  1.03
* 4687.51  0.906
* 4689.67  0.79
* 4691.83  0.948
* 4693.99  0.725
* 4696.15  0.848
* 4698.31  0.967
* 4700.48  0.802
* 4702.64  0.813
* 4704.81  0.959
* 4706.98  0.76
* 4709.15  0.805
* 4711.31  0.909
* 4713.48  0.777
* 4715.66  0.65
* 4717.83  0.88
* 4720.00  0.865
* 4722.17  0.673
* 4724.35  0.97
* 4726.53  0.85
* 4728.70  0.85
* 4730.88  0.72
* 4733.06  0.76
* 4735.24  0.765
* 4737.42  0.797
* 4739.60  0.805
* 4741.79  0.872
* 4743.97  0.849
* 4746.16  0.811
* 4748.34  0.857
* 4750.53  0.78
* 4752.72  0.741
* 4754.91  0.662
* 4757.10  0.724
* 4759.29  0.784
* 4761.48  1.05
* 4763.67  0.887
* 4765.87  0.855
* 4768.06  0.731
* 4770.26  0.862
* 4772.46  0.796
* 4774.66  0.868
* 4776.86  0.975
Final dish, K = 3.0 A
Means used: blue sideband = 0.88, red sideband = 0.876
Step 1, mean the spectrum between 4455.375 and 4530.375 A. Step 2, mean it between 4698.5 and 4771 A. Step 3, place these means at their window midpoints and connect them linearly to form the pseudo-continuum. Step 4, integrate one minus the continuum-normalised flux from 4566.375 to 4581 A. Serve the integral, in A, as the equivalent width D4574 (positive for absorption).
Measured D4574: 0.9 A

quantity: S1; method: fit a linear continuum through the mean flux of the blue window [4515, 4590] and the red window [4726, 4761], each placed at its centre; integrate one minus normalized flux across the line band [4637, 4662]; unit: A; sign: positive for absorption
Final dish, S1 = -1.07 A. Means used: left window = 0.846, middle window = 0.854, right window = 0.793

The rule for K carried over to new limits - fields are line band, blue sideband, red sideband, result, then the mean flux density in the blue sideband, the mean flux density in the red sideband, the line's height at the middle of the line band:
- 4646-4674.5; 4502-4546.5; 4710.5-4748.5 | -0.3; 0.891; 0.813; 0.839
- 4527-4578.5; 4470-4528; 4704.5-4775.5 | 0.6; 0.859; 0.814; 0.849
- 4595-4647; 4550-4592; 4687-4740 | -3.8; 0.815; 0.823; 0.818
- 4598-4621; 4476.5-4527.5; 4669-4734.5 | -1.2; 0.856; 0.838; 0.846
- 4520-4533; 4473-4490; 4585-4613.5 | -1.3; 0.878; 0.877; 0.877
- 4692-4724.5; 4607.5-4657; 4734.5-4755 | -0.2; 0.866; 0.801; 0.822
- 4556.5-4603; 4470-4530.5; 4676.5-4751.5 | 1.3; 0.862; 0.837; 0.853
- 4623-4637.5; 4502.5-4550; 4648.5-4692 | -0.2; 0.883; 0.868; 0.873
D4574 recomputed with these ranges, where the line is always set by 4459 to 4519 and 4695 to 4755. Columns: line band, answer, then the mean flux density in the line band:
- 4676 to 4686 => -1.07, 0.907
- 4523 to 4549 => -2.12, 0.896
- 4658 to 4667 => -0.85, 0.898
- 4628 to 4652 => -1.30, 0.867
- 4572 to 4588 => 0.65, 0.792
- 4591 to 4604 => -0.93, 0.884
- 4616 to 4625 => -0.57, 0.875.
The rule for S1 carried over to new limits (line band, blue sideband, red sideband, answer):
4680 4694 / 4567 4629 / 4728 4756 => -1.48 A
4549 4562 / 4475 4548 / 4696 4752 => 0.67 A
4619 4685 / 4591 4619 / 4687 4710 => 0.80 A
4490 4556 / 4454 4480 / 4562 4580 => -2.60 A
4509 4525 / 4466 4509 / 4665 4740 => -0.51 A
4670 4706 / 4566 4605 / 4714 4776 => -2.09 A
